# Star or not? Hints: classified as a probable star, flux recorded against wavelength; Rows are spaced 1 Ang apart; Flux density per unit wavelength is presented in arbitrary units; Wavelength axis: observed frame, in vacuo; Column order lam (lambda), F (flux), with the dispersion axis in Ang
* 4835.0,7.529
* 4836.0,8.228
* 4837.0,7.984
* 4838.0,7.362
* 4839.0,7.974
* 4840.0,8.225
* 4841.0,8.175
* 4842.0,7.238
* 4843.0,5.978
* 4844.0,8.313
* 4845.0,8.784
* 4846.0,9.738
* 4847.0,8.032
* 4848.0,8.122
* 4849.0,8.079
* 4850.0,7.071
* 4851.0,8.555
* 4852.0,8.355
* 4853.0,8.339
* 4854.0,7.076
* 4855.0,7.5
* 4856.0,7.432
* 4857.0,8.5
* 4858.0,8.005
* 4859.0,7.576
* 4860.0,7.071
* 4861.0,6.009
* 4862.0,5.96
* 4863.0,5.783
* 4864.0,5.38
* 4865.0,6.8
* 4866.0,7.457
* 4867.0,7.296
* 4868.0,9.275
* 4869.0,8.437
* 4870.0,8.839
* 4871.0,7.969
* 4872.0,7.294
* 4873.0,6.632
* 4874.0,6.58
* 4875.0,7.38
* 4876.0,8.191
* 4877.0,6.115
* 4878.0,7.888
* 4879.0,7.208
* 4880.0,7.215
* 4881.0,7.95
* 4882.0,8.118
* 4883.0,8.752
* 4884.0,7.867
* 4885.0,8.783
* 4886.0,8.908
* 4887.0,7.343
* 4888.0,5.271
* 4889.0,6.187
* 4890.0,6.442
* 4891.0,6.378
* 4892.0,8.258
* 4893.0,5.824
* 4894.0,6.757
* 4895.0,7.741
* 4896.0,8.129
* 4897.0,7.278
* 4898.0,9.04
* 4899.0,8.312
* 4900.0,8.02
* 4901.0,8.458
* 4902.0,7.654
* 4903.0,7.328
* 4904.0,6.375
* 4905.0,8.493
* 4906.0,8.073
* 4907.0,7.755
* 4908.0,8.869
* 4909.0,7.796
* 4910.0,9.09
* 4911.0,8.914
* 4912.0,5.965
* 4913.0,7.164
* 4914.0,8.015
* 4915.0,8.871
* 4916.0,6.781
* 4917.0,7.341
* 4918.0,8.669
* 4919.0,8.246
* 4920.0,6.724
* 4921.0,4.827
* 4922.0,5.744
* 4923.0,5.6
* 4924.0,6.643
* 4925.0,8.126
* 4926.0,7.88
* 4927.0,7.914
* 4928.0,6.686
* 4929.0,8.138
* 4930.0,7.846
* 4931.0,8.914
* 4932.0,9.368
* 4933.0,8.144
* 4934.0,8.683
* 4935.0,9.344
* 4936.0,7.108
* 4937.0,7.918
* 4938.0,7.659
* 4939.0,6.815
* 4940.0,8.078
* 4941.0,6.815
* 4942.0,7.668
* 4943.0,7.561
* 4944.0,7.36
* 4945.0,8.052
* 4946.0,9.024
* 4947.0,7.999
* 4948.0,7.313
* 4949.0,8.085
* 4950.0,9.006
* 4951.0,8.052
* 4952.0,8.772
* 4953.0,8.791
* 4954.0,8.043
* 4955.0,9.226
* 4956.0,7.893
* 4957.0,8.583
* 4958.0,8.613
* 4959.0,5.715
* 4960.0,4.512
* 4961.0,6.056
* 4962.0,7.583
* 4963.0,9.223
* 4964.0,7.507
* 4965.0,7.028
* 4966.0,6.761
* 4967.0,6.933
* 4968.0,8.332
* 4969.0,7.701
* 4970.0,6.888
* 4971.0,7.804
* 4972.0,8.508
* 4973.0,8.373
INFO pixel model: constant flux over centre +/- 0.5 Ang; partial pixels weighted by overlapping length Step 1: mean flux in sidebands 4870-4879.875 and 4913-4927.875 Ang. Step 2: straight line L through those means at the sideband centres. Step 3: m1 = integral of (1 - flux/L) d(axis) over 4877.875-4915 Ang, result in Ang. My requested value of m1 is -2.04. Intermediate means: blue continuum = 7.33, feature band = 7.68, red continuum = 7.22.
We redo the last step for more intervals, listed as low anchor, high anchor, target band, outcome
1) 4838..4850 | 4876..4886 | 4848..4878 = 1.83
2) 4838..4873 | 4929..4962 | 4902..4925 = 1.09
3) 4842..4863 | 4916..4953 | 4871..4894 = 1.16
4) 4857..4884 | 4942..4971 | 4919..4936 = 0.17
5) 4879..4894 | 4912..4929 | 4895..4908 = -1.17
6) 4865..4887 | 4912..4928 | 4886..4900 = 0.56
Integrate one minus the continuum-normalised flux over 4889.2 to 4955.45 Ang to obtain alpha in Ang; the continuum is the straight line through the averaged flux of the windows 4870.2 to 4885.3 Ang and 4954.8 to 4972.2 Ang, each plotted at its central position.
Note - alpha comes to -2.0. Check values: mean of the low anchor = 7.61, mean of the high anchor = 7.45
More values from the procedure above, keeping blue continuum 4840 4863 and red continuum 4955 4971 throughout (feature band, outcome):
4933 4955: -1.8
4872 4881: 0.5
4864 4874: 0.1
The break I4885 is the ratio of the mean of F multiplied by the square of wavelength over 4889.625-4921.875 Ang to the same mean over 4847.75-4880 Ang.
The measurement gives 1.04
